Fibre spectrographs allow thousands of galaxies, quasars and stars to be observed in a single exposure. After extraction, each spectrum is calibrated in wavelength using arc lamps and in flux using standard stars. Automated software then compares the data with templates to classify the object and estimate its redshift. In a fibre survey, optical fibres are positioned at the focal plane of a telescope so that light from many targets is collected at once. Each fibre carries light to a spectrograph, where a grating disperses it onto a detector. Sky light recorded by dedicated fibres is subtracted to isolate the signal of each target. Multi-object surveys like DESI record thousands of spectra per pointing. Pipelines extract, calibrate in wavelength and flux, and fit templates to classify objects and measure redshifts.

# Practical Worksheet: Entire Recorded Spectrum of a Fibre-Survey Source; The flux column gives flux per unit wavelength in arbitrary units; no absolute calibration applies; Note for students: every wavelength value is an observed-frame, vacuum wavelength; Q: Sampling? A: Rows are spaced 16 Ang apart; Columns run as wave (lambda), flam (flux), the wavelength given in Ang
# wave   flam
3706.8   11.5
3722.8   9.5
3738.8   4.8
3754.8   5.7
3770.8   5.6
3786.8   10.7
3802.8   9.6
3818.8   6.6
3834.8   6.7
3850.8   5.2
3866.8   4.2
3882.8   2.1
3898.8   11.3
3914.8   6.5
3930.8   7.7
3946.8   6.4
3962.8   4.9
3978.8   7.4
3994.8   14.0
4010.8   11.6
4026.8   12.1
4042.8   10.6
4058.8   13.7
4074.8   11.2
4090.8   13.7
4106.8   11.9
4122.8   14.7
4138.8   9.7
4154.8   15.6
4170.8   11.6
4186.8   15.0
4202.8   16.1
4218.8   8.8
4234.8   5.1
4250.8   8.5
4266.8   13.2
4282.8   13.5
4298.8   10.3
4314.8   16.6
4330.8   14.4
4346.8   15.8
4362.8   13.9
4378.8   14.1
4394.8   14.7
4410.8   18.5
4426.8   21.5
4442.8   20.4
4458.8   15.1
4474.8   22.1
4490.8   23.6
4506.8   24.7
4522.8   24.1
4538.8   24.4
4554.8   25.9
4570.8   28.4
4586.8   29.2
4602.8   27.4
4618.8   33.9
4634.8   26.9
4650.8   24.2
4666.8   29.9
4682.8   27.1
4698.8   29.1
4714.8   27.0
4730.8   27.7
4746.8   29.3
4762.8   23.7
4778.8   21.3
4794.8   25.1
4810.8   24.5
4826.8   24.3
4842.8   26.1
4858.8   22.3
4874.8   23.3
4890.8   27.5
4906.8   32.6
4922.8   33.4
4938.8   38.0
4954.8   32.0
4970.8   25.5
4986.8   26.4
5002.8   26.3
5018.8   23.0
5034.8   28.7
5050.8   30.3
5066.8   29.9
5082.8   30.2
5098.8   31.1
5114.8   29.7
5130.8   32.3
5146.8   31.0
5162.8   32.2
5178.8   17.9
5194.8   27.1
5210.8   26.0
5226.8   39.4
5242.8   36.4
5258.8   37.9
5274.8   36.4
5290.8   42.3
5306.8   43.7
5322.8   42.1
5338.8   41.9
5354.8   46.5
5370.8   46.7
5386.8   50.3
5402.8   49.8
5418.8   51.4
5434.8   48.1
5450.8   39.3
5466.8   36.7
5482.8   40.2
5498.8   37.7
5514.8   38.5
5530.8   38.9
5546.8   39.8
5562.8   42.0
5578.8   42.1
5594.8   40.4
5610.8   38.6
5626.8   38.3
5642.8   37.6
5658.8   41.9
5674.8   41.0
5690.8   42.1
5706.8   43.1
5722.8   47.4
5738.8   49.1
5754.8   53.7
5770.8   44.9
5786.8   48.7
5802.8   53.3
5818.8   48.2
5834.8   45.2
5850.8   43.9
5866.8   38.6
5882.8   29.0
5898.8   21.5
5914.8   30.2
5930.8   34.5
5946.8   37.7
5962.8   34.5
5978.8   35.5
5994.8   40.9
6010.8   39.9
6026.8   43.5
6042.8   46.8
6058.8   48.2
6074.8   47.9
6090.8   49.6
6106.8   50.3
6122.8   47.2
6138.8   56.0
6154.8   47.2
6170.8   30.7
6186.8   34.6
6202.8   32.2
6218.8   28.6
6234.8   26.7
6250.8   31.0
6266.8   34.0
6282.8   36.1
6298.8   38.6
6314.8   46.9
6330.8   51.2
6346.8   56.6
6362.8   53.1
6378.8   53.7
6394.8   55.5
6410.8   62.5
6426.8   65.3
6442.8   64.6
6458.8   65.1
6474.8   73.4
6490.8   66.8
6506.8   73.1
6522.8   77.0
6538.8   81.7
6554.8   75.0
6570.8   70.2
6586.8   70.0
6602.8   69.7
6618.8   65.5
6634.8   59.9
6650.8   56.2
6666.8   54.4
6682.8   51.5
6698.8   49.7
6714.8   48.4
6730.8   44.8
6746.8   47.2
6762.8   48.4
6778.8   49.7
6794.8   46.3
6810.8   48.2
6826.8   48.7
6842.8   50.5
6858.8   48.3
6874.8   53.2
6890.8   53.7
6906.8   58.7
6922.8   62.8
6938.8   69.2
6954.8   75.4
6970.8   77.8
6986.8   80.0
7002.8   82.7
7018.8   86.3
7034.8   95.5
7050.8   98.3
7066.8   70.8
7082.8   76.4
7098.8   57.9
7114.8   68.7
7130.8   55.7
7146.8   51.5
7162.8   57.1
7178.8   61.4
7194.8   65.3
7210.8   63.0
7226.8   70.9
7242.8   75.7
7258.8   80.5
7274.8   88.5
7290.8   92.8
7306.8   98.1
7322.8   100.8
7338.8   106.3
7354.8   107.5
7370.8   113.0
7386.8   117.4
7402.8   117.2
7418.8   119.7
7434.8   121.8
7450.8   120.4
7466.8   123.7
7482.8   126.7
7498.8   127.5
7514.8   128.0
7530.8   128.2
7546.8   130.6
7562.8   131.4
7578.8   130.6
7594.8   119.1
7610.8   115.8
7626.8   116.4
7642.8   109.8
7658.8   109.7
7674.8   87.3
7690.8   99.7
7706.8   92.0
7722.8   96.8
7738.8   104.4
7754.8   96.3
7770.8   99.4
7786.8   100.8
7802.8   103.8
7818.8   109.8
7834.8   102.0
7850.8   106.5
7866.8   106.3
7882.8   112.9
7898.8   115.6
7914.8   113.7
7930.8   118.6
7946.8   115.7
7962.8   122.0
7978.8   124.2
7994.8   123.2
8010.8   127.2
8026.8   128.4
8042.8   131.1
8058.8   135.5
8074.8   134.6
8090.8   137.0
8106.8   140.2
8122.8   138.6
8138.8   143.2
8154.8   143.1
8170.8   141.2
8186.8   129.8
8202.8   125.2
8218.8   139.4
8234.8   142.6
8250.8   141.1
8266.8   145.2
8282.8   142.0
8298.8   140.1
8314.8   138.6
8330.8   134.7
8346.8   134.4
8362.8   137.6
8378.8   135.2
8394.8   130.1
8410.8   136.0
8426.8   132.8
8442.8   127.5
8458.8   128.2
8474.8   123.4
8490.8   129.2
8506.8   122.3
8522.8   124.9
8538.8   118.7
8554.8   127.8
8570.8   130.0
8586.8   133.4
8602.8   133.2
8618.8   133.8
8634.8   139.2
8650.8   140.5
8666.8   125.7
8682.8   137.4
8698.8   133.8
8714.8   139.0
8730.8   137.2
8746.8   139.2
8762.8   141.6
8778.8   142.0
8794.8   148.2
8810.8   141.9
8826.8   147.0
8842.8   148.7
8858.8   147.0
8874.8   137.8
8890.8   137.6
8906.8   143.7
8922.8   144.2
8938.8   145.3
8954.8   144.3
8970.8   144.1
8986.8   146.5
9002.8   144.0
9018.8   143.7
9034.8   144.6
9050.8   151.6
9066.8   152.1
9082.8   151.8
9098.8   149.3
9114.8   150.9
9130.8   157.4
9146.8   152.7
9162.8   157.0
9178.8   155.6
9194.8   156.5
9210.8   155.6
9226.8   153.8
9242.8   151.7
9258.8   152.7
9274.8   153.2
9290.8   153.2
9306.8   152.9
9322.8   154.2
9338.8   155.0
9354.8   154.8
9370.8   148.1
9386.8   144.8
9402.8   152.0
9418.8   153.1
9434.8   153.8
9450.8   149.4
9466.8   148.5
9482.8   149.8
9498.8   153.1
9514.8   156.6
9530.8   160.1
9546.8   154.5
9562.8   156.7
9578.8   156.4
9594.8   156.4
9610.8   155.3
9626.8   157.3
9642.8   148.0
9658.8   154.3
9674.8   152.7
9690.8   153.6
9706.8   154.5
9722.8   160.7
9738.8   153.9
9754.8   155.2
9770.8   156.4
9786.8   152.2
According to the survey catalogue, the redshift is 0.000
